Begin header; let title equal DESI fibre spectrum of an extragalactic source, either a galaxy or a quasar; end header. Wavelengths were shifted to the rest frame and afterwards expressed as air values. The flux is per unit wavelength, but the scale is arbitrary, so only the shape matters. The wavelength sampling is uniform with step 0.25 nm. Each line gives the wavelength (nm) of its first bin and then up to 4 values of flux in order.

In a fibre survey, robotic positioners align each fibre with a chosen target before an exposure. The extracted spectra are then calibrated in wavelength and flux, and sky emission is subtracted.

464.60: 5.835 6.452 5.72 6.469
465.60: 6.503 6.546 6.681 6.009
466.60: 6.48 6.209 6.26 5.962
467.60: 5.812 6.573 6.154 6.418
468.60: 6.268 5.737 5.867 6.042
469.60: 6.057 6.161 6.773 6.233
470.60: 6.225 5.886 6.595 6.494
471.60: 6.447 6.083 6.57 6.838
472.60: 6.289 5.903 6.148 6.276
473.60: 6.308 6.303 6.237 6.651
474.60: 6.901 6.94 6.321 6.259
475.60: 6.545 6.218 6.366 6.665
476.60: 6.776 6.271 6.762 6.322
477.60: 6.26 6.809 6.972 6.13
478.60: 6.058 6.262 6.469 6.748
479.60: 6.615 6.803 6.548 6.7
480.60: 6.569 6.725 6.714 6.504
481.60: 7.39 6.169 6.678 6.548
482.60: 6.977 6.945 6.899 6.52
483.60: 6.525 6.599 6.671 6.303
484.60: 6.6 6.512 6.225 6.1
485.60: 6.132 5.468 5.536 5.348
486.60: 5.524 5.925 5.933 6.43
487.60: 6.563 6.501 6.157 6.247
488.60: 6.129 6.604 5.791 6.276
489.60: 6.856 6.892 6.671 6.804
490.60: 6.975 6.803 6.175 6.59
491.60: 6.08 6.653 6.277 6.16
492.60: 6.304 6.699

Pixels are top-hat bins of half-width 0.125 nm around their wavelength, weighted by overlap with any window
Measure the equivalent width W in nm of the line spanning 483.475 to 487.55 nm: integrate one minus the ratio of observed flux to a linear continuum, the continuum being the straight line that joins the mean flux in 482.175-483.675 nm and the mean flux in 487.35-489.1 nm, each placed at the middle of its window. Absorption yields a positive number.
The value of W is 0.26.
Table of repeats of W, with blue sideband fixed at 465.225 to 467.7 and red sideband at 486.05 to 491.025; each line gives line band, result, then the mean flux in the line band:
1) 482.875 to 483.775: -0.053 nm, 6.68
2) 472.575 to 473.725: 0.023 nm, 6.18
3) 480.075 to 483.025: -0.191 nm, 6.71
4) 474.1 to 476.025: -0.067 nm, 6.52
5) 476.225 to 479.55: -0.105 nm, 6.5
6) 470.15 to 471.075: 0.012 nm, 6.22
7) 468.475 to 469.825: 0.063 nm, 6.01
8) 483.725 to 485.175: -0.043 nm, 6.49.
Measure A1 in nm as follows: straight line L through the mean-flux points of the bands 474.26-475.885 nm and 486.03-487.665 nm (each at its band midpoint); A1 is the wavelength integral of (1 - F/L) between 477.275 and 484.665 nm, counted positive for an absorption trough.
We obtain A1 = -0.46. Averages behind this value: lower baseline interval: 6.56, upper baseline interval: 5.88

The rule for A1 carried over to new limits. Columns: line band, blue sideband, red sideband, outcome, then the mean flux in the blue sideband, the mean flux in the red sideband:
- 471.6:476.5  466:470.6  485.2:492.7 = -0.153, 6.2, 6.26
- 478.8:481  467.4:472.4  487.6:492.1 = -0.087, 6.25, 6.48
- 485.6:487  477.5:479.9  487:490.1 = 0.173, 6.51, 6.38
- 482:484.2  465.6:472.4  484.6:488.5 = -0.219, 6.27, 6.06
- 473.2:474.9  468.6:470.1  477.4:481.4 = -0.054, 6.06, 6.55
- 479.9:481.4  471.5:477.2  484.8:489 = -0.093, 6.44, 6.07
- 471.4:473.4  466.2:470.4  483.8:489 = -0.049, 6.18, 6.16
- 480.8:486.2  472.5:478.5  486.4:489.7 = -0.171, 6.44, 6.2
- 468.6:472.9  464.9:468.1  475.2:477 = 0.063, 6.27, 6.45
